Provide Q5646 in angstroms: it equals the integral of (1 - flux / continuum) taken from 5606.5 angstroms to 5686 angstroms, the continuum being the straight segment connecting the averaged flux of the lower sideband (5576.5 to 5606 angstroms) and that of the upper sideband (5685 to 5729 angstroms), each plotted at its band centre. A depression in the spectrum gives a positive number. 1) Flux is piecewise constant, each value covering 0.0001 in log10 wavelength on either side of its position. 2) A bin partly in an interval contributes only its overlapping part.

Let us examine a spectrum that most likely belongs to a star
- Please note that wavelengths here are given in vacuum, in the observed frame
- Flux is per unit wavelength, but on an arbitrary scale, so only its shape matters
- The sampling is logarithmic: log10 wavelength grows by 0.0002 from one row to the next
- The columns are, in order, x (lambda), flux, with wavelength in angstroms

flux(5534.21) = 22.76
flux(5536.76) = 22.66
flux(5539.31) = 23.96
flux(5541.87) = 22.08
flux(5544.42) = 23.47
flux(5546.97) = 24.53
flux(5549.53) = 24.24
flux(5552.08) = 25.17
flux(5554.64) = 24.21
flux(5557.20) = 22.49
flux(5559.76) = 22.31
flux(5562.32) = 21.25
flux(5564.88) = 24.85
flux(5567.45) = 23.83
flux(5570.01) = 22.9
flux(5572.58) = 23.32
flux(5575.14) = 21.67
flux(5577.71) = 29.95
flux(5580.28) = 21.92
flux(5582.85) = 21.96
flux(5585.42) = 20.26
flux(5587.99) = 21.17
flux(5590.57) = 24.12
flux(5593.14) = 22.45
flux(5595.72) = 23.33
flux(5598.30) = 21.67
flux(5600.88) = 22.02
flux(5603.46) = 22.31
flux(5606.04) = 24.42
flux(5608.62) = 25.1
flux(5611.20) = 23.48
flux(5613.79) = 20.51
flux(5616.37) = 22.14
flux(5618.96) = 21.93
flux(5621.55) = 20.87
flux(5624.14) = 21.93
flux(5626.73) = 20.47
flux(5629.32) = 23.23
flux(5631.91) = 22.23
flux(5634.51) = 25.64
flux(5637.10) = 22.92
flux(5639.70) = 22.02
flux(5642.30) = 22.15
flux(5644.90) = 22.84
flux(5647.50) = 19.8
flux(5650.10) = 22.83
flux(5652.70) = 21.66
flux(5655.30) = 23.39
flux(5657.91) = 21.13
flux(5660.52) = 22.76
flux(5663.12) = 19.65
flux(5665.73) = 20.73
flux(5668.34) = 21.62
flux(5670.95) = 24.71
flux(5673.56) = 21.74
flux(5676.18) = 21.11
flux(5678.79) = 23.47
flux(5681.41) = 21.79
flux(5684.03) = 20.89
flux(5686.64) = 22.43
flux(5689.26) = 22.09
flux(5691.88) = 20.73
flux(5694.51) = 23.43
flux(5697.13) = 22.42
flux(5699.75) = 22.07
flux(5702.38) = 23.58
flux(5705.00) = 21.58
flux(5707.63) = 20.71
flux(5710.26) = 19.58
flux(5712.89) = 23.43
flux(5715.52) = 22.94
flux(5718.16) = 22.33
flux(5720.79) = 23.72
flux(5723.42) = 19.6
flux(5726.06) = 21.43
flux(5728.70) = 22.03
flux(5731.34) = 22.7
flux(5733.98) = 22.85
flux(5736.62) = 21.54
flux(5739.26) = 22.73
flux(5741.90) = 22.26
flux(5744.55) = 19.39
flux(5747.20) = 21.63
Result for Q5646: 1.0 angstroms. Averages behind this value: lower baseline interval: 22.9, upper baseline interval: 22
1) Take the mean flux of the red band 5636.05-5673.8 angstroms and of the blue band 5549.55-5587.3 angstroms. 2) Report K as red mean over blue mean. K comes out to 0.9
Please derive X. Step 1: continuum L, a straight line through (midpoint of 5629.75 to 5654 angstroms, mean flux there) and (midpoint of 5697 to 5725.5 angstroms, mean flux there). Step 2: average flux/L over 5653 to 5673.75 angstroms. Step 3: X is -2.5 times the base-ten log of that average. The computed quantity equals 0.017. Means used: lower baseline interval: 22.5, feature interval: 22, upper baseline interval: 22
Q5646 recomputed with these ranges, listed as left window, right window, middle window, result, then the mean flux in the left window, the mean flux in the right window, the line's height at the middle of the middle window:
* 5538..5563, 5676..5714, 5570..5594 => 0.1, 23.4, 22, 23.1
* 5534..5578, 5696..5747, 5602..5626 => 0.5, 23.5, 21.9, 23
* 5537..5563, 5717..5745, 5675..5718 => 0.4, 23.4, 21.9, 22.2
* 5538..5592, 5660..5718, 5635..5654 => 0.2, 23.3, 22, 22.5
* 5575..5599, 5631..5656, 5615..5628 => 0.7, 22.9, 22.5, 22.7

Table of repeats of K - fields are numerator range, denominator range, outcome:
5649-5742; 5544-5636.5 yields 0.96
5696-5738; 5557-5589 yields 0.96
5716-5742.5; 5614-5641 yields 0.99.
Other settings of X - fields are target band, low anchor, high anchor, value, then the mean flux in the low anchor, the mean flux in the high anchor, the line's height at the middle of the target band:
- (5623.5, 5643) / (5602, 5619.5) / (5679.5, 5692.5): 0.00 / 22.9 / 21.7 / 22.5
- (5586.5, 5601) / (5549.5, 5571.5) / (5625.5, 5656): 0.03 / 23.4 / 22.4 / 23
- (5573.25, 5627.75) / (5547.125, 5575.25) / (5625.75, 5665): 0.01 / 23.4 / 22.2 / 22.8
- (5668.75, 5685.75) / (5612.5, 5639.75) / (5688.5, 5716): -0.01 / 22.2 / 22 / 22.1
